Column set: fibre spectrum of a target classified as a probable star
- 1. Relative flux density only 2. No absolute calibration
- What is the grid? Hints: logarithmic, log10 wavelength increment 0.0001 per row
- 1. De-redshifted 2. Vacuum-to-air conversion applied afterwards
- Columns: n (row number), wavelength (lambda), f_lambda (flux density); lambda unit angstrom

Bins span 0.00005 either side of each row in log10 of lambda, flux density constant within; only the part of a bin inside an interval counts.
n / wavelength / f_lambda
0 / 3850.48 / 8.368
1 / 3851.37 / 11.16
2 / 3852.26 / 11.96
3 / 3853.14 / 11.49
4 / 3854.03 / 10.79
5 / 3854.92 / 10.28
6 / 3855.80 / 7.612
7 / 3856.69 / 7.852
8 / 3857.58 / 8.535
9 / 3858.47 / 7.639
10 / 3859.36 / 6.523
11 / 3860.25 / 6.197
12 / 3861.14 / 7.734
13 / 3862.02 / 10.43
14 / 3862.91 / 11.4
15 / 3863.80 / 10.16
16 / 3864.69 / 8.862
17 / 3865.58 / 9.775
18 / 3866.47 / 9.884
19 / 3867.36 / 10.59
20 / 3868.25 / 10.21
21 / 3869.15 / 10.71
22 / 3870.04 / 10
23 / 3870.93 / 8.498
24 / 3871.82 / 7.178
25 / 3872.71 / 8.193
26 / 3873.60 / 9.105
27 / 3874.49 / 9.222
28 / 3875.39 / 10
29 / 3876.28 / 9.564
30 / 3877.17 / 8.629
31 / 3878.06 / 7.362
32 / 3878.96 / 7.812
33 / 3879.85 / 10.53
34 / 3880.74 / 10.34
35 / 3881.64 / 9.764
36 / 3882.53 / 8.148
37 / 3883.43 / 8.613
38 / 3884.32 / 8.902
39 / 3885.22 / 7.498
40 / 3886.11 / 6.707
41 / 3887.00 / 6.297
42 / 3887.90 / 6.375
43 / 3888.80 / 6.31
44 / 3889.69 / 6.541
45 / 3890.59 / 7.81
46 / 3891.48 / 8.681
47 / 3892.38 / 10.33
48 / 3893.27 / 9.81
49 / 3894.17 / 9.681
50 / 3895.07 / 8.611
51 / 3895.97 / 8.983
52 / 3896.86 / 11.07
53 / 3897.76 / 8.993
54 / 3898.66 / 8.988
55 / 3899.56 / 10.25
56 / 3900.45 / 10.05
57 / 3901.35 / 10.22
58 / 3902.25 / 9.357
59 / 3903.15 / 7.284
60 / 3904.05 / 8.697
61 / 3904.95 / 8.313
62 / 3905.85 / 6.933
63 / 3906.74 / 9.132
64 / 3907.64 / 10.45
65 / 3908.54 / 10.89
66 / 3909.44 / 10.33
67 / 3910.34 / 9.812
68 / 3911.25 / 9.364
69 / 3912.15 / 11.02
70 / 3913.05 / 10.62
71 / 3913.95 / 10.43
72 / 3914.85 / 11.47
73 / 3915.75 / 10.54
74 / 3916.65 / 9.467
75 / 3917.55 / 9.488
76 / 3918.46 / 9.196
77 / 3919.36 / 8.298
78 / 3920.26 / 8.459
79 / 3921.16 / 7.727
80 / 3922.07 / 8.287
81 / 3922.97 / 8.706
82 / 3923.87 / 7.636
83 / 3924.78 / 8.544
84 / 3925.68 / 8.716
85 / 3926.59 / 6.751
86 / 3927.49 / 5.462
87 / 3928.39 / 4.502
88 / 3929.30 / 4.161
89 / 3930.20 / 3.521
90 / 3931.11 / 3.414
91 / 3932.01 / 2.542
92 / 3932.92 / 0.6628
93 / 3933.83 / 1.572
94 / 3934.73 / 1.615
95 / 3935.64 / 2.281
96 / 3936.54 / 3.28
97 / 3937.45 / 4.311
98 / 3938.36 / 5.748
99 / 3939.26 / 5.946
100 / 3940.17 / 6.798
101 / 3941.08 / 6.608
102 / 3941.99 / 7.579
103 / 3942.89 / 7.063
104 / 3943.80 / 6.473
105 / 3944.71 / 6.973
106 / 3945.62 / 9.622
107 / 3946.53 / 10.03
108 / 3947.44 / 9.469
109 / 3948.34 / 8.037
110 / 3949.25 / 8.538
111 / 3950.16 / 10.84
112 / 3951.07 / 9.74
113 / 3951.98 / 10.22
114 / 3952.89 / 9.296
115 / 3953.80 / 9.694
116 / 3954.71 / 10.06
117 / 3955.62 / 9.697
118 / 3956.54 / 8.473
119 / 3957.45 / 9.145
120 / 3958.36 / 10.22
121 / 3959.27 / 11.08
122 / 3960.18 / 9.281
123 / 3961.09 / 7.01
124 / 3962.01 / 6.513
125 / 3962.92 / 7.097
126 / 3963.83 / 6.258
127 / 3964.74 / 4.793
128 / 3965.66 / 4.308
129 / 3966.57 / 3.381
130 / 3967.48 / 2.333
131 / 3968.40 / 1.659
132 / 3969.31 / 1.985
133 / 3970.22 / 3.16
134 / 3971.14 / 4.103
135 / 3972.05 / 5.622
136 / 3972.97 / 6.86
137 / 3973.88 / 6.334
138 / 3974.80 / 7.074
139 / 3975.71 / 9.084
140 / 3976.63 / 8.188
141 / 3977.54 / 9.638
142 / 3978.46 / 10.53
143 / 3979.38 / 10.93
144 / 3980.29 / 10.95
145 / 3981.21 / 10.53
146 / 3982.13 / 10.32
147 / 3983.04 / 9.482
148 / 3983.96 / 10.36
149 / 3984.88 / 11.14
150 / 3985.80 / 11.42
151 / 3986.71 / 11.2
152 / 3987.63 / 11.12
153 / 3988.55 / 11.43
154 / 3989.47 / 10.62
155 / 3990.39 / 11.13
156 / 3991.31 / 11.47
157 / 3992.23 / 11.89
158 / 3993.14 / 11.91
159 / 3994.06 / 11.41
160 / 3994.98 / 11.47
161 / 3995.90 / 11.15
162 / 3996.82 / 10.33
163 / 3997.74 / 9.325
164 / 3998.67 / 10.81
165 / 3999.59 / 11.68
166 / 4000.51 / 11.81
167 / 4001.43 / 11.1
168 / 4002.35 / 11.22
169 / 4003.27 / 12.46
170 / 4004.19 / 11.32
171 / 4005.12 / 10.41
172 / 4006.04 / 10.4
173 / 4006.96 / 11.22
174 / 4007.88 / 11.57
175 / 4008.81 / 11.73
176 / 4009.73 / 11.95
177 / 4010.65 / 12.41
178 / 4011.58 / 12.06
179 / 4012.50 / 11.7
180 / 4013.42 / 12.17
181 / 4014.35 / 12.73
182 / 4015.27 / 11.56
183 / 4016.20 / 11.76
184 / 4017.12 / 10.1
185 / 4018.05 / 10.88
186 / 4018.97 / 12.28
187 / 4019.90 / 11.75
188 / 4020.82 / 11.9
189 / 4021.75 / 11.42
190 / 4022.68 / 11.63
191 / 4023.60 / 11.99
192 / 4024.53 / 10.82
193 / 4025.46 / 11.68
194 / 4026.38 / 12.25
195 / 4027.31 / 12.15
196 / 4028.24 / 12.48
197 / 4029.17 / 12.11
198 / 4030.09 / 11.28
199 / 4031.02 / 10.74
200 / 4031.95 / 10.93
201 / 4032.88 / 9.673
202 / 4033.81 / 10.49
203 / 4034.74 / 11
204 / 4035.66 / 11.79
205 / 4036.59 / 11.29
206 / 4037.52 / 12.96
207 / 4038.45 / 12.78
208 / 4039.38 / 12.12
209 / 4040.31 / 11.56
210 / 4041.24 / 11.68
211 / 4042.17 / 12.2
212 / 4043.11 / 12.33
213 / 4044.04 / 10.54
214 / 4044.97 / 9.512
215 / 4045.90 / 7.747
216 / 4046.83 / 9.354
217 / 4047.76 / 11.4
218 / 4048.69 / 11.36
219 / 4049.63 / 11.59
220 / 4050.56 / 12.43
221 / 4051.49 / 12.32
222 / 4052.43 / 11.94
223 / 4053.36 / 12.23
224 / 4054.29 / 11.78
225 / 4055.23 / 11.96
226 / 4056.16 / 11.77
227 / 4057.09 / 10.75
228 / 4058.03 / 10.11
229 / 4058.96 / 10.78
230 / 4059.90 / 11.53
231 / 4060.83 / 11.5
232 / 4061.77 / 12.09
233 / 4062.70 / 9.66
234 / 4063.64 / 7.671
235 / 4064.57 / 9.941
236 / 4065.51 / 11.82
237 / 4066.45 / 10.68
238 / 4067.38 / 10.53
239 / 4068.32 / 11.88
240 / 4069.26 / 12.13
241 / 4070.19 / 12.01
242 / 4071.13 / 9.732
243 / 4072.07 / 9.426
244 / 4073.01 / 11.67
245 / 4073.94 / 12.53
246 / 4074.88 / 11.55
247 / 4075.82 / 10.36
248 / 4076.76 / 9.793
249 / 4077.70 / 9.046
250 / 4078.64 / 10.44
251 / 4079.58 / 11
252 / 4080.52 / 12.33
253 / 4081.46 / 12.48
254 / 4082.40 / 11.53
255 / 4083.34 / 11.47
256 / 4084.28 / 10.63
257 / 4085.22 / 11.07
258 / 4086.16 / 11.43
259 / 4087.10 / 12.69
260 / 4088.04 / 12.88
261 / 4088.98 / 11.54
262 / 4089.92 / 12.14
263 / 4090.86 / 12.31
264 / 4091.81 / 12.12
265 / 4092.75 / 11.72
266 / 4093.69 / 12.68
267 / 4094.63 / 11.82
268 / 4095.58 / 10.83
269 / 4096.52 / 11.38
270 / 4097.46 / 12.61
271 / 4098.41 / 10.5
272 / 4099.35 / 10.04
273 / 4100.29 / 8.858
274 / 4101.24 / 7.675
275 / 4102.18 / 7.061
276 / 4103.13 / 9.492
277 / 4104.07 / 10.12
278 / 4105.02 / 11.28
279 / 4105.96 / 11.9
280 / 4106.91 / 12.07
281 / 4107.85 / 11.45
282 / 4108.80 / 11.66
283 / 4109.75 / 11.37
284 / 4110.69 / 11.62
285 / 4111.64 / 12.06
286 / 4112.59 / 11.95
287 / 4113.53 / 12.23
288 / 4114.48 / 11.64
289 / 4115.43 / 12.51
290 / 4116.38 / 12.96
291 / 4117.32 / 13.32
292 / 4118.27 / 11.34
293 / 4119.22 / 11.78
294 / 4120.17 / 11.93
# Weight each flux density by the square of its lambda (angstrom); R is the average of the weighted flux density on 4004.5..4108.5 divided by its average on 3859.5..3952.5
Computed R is 1.48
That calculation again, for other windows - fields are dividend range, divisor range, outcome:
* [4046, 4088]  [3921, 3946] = 2.14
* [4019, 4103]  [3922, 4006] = 1.46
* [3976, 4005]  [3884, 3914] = 1.28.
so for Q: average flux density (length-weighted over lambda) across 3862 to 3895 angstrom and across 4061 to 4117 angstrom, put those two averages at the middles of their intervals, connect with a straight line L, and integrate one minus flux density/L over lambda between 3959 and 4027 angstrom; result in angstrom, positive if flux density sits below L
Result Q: 2.4 angstrom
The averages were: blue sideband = 8.89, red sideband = 11.2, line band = 9.8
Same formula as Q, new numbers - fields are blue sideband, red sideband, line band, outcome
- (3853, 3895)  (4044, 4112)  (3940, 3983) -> 8.8 angstrom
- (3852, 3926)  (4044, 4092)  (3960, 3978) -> 7.8 angstrom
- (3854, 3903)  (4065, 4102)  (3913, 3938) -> 7.9 angstrom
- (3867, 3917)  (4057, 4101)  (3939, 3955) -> 2.0 angstrom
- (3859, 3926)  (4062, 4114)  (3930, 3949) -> 8.1 angstrom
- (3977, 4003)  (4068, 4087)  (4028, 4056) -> -0.8 angstrom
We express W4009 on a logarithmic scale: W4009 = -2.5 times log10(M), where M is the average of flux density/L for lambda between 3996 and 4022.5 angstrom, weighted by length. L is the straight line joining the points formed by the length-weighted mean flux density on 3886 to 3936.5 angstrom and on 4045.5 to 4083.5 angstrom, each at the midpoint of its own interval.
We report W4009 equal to -0.16 mag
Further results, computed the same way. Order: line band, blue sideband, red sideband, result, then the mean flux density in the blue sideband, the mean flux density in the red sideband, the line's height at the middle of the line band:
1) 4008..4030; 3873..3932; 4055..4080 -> -0.16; 8.54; 10.8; 10.1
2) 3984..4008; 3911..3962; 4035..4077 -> -0.19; 7.59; 11.2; 9.38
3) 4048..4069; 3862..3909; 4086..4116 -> -0.03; 9.01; 11.3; 10.9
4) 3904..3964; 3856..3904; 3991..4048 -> 0.25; 8.83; 11.4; 9.82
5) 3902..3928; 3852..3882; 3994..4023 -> 0.11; 9.24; 11.4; 9.98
